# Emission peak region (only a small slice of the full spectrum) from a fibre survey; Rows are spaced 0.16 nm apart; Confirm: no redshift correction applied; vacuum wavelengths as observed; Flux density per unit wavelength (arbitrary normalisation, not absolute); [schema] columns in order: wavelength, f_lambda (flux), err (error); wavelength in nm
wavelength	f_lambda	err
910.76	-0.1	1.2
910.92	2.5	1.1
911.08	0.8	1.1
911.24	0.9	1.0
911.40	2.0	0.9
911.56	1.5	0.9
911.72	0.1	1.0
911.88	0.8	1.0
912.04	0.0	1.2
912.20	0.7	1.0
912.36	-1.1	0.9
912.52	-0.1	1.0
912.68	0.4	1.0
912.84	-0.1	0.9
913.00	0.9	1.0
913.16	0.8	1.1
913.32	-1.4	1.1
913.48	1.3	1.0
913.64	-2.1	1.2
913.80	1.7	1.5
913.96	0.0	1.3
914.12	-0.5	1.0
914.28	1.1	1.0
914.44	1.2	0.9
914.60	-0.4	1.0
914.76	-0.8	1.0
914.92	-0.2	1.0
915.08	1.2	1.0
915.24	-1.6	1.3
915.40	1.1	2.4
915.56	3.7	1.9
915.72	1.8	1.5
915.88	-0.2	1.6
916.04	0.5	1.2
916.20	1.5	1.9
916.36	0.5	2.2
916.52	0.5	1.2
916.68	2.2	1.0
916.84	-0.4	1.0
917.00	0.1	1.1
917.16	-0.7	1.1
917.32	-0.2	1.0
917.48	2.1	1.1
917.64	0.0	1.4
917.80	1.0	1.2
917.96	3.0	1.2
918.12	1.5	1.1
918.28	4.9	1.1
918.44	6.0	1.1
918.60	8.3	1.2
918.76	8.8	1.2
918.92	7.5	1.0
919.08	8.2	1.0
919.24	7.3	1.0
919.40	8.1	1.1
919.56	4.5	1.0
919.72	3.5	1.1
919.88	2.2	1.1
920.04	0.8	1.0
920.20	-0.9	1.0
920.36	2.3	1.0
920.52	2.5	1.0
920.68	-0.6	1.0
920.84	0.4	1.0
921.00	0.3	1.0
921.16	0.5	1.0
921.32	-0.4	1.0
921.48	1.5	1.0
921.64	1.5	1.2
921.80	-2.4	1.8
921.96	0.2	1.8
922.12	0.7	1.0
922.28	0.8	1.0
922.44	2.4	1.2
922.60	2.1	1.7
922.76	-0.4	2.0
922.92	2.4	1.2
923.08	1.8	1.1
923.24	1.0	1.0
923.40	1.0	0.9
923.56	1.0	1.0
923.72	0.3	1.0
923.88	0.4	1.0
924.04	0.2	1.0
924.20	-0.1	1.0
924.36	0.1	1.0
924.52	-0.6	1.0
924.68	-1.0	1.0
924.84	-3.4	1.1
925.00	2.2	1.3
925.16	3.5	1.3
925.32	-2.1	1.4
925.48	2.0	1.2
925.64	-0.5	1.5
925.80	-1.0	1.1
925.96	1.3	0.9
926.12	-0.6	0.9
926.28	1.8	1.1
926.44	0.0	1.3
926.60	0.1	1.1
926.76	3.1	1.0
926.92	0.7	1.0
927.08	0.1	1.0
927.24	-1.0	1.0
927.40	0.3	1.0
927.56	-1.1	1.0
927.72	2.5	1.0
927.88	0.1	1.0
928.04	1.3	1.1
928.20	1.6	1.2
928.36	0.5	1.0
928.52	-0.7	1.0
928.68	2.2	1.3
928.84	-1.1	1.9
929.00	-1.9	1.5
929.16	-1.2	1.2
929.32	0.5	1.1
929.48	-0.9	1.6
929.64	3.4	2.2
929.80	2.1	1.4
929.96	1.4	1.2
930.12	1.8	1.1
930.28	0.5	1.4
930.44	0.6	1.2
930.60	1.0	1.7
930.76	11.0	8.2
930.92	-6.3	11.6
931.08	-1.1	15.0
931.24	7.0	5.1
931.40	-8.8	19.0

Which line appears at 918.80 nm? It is [O II] 3727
